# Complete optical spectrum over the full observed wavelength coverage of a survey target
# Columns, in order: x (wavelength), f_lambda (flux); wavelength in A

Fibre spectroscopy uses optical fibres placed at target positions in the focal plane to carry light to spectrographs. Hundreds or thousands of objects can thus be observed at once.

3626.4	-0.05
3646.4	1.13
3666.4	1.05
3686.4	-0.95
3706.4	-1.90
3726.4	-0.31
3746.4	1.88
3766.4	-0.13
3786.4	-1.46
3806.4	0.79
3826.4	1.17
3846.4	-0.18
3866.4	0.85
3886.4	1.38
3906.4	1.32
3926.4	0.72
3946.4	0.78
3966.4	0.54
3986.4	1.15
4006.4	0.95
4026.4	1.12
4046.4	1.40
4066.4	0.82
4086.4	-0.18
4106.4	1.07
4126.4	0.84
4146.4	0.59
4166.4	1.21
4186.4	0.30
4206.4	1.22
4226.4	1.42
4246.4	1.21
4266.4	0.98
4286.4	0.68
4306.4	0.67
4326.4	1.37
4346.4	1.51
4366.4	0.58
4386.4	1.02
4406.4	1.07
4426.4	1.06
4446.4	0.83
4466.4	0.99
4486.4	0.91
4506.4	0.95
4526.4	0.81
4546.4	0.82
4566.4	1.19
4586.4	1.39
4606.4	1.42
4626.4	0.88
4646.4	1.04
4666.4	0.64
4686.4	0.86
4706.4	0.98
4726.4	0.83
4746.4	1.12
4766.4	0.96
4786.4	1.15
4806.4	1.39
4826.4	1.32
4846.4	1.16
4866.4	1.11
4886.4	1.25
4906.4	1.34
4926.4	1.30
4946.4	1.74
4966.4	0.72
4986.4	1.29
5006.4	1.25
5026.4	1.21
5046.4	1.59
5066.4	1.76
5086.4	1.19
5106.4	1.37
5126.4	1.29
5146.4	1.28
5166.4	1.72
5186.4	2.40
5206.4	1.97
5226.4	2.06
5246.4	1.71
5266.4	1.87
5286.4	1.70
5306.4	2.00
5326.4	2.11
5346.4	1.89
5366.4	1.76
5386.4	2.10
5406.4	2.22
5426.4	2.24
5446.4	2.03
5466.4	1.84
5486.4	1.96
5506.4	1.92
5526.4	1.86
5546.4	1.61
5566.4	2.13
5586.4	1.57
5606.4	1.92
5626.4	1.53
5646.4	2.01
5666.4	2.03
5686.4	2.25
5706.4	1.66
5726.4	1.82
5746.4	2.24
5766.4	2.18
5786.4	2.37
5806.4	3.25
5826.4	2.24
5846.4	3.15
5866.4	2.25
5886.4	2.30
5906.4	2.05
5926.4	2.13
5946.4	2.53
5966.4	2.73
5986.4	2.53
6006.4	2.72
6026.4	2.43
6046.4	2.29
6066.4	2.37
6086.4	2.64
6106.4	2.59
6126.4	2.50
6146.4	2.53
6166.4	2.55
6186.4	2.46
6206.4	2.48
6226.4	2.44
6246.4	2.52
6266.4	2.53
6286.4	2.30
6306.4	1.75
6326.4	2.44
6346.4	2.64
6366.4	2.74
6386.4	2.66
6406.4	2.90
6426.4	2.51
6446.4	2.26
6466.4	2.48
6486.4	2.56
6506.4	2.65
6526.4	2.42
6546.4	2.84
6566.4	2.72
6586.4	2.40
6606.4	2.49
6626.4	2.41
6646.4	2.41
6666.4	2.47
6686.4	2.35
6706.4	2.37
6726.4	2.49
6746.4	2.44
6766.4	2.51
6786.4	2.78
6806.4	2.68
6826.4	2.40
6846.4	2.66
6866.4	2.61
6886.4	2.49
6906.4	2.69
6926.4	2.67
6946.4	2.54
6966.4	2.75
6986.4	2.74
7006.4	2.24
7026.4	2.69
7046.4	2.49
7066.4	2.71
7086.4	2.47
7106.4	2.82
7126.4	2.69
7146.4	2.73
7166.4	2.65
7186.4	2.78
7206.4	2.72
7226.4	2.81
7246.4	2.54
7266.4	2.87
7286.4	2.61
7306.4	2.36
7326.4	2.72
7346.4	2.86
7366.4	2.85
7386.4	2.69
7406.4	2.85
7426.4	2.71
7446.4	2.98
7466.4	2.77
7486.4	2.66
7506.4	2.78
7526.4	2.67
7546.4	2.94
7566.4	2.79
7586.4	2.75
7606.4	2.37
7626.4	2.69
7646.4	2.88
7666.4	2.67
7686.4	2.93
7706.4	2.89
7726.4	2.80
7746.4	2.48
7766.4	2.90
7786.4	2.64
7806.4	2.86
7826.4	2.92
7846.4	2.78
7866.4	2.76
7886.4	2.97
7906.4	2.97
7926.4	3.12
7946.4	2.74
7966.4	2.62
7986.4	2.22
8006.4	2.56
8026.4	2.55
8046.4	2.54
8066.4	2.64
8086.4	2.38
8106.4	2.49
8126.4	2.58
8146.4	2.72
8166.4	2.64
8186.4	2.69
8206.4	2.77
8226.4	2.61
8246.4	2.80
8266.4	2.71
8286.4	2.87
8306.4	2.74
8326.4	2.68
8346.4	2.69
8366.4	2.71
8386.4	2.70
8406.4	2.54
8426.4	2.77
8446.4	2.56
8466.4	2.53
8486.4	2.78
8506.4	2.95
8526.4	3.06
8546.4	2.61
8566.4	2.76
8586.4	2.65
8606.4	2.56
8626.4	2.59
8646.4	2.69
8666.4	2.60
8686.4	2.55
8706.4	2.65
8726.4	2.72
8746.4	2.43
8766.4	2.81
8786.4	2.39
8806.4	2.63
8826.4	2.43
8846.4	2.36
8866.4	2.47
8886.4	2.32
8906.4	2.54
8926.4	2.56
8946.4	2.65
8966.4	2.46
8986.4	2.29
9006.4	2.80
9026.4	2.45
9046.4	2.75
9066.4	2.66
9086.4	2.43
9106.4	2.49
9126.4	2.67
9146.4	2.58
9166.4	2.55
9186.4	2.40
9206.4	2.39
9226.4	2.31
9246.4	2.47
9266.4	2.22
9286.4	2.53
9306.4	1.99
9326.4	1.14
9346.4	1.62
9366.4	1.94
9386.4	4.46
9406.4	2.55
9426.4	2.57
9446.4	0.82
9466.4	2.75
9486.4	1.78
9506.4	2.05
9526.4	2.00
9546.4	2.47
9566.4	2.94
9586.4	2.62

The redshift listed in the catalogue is 0.295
